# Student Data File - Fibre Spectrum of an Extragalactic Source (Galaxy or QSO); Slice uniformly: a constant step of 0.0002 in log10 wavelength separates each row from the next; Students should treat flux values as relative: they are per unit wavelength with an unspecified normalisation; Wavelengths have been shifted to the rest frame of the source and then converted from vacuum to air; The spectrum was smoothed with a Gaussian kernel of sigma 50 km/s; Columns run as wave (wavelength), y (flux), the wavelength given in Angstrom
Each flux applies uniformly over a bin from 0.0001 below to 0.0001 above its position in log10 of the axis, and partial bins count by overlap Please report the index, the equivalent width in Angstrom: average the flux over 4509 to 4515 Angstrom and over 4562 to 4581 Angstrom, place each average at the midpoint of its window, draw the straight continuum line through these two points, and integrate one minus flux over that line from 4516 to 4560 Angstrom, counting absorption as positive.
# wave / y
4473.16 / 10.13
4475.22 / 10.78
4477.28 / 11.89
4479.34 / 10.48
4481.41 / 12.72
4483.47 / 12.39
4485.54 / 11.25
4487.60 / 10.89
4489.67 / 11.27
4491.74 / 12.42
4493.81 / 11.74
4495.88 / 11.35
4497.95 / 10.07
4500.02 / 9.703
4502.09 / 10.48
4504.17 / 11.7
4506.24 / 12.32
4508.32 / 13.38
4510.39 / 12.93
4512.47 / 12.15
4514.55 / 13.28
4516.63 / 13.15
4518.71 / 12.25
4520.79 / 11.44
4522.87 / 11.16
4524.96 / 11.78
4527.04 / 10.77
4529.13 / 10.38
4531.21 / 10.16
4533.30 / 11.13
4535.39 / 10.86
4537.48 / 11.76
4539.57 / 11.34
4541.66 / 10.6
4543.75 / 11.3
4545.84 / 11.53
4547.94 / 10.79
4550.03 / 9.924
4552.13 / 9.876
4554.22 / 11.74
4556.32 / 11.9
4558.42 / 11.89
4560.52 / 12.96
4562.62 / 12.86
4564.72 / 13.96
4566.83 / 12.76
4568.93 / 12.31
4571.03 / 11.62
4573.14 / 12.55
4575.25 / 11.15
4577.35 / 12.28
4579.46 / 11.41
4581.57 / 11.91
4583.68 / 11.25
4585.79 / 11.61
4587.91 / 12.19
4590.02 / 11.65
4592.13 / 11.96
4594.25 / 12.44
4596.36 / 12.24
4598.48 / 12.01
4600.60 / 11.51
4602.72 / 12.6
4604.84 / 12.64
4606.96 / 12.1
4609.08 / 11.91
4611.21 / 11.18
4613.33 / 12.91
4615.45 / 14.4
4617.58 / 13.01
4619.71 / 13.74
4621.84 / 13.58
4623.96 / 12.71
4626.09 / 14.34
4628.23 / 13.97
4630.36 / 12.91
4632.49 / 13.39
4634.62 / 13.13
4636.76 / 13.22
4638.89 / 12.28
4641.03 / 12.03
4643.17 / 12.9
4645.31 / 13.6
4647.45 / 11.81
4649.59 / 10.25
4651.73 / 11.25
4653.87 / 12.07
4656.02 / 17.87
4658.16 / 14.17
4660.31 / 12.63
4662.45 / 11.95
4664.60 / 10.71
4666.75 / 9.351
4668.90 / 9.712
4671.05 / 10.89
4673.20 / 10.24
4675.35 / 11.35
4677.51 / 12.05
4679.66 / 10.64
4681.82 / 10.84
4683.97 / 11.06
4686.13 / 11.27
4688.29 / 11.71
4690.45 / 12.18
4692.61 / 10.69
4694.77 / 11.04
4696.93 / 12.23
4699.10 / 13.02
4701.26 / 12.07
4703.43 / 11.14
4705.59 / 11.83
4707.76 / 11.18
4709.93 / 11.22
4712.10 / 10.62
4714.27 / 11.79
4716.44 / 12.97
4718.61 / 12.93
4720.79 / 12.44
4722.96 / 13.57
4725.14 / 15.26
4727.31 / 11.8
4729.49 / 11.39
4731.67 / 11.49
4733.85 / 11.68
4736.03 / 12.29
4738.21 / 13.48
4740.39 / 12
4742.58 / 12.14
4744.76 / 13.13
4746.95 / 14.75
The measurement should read 4.70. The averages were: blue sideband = 12.8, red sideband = 12.3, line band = 11.2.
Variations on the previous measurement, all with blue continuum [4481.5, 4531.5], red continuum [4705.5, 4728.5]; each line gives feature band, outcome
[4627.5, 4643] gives -1.1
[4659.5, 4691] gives 2.9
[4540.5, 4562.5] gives 0.9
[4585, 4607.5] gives -0.3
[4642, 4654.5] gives 0.1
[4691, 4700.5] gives 0.4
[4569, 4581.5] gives 0.0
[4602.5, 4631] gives -2.4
